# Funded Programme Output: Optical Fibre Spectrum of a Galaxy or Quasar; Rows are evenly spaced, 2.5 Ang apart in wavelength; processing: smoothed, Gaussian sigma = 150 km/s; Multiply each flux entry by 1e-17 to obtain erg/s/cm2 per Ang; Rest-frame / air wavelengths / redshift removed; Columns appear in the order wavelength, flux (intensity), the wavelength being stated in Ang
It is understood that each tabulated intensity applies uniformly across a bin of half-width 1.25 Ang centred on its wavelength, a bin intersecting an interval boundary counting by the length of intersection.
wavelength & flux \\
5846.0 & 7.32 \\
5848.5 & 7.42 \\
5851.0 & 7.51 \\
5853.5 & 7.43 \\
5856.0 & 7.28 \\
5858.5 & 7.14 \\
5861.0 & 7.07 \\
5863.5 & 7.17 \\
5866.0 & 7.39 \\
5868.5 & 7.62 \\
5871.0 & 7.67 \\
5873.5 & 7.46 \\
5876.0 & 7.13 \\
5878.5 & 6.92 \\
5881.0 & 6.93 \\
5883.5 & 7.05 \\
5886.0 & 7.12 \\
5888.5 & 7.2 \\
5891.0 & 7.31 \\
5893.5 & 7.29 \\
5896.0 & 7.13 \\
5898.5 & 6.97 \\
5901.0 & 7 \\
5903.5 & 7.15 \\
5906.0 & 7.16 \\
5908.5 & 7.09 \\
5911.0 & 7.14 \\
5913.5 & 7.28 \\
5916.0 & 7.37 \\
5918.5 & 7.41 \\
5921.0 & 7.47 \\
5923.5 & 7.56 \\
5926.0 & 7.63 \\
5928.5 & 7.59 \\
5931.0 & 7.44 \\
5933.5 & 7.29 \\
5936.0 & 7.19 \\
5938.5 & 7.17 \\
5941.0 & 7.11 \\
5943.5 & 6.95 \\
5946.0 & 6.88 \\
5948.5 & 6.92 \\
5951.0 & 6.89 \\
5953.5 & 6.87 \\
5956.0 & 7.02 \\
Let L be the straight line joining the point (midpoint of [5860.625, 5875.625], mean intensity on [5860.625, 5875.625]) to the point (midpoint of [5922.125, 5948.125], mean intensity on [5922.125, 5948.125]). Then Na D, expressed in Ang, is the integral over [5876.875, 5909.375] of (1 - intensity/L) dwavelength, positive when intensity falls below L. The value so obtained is 1.1 Ang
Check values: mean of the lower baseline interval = 7.4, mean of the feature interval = 7.1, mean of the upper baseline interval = 7.27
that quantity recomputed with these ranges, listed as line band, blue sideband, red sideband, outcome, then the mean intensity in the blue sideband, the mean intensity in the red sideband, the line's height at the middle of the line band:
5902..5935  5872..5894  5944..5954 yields -1.6 Ang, 7.16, 6.9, 7.02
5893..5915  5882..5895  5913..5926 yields 0.6 Ang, 7.19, 7.45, 7.32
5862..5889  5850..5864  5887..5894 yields 0.1 Ang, 7.27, 7.26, 7.26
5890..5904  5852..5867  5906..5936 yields 0.4 Ang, 7.25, 7.37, 7.32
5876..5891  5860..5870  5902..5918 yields 0.4 Ang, 7.33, 7.21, 7.28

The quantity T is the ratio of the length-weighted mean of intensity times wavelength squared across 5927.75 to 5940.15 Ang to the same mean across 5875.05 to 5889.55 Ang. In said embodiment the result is 1.1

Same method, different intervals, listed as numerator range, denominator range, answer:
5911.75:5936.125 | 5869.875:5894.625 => 1.05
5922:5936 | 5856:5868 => 1.06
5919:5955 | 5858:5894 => 1.02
